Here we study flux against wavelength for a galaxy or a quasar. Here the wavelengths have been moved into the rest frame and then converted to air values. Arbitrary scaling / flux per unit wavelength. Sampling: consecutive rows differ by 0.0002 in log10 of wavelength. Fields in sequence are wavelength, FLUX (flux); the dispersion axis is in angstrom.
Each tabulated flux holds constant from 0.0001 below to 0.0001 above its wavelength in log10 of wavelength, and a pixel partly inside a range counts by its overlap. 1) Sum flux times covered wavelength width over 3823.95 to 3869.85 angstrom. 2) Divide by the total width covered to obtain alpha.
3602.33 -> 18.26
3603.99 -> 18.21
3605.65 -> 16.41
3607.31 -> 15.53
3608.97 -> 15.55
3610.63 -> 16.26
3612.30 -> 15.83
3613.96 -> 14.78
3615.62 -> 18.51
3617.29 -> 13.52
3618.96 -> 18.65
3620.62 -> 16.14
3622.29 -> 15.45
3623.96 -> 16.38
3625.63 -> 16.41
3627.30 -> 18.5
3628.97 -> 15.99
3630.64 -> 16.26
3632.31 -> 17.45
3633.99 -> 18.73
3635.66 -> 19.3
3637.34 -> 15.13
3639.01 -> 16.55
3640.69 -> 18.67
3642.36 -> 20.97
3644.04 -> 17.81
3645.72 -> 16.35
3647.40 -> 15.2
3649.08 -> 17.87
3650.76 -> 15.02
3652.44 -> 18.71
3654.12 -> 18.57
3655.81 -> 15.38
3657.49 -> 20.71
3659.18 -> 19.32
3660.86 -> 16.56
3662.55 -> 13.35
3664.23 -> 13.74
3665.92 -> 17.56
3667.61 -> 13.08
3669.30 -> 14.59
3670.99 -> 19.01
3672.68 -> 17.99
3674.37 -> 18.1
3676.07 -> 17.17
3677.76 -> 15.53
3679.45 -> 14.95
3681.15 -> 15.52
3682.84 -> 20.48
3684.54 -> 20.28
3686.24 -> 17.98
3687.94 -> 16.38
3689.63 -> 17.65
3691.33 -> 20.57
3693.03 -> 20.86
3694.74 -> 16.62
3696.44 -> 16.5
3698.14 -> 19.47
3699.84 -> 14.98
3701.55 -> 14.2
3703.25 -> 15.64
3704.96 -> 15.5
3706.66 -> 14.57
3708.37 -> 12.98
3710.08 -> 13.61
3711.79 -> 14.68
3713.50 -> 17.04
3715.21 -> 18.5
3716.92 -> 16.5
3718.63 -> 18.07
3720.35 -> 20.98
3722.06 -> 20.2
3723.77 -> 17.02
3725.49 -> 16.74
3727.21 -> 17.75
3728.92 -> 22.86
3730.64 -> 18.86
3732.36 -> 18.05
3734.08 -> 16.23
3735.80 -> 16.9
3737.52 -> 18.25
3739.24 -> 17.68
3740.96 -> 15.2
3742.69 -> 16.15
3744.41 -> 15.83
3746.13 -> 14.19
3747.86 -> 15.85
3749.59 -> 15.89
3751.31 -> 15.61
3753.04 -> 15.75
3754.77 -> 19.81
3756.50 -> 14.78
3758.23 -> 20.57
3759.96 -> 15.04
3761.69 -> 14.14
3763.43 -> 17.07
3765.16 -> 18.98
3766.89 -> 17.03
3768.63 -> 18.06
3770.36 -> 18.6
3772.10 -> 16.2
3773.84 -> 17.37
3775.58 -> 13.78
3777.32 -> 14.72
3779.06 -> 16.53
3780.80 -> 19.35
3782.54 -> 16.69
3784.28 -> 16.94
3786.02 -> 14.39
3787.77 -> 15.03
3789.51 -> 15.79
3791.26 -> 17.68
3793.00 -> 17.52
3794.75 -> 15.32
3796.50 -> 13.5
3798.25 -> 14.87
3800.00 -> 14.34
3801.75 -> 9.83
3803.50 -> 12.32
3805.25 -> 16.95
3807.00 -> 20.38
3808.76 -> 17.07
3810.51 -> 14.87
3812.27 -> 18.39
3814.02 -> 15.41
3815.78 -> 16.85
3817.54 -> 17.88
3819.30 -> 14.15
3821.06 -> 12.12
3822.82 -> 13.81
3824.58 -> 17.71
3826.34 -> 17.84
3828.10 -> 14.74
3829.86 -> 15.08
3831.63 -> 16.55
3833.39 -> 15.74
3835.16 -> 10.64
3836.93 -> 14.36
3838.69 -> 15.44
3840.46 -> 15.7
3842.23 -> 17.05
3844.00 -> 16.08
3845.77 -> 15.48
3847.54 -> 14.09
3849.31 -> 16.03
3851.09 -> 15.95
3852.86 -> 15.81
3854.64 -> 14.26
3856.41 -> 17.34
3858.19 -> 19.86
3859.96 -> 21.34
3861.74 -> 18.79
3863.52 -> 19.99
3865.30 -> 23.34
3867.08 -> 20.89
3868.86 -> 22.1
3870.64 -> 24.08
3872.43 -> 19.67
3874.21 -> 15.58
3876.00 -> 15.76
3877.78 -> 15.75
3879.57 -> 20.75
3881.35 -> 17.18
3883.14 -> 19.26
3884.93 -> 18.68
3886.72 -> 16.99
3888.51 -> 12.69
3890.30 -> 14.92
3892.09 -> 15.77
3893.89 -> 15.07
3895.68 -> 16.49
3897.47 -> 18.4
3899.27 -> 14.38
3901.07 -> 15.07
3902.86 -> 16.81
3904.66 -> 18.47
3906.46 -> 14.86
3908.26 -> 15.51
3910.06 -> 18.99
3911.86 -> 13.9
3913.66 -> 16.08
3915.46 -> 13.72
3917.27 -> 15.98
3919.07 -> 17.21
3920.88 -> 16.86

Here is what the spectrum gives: 17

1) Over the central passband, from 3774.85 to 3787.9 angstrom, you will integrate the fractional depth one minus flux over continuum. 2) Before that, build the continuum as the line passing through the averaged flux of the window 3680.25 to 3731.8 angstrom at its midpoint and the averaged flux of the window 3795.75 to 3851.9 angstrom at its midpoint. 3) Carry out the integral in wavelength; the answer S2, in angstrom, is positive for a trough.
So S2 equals 0.1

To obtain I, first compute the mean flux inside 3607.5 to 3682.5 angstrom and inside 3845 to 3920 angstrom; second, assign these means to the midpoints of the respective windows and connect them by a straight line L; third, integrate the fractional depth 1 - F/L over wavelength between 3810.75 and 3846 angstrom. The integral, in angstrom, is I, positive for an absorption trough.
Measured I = 3.2 angstrom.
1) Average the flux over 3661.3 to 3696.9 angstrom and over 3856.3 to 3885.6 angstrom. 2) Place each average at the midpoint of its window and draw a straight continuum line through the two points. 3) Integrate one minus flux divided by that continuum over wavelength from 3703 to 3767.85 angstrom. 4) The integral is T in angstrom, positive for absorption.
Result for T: 3.26 angstrom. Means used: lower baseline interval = 17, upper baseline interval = 19.5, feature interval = 16.9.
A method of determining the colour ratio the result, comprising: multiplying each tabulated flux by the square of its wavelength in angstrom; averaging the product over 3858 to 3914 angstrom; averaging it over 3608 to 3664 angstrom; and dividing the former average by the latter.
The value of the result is 1.19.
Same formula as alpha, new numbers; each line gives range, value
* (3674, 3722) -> 17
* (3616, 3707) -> 17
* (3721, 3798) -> 16.8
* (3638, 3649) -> 17.6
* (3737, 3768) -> 16.5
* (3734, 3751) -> 16.2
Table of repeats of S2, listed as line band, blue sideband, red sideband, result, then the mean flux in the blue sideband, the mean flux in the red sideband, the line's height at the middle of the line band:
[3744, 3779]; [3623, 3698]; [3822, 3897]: 1.4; 17.3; 17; 17.2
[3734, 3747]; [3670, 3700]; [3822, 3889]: 1.0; 17.8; 17.2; 17.6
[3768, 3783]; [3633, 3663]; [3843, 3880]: 0.9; 17.5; 18.2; 17.9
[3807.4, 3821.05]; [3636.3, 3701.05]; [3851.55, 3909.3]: 1.0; 17.2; 17.7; 17.5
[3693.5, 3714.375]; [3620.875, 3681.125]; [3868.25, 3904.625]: 1.7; 16.9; 17.3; 17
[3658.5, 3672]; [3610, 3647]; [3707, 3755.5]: 0.9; 17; 17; 17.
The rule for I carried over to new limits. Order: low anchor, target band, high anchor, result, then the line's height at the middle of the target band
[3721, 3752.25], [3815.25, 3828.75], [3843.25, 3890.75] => 1.6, 17.7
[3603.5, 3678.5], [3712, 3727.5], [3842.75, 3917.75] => -0.9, 16.9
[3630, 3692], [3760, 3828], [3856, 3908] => 6.3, 17.6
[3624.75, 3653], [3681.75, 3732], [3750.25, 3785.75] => -1.3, 17.1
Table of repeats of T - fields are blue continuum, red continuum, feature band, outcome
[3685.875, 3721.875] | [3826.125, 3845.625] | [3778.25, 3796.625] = -0.6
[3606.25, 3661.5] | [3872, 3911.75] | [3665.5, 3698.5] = -1.0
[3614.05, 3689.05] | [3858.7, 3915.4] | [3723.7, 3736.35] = -0.7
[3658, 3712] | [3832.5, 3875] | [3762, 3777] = 0.1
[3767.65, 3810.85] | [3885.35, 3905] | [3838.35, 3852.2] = 0.2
